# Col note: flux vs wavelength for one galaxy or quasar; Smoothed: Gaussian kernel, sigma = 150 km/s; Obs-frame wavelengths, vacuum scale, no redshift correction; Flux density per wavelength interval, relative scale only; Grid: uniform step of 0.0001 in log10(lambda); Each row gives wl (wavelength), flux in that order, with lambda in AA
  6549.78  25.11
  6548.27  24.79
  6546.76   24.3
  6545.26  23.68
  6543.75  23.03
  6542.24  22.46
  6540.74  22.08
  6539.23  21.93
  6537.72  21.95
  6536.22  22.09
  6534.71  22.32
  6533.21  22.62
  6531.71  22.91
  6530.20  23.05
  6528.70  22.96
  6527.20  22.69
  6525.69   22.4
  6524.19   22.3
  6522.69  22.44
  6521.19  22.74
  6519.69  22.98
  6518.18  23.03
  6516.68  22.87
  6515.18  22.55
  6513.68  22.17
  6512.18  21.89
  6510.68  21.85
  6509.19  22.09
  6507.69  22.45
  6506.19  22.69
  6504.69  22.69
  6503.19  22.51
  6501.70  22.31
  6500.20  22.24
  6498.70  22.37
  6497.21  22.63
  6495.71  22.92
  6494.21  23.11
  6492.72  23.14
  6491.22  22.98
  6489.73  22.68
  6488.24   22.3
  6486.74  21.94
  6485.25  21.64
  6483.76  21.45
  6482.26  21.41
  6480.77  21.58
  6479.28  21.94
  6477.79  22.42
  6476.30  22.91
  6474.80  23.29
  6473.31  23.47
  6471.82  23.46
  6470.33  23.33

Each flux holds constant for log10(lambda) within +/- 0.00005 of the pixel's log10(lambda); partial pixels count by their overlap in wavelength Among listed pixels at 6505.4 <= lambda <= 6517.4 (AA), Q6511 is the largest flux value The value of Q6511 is 22.87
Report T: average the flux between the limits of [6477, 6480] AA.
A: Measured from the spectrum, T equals 22.2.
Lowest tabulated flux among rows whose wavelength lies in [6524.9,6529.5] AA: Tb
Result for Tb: 22.4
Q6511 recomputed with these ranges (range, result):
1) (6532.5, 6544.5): 23.03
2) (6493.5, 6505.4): 23.11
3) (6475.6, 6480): 22.91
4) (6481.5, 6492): 22.98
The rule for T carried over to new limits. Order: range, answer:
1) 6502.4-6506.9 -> 22.6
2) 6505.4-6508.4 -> 22.5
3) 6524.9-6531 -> 22.8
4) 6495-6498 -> 22.8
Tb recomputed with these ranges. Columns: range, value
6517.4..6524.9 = 22.3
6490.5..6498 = 22.63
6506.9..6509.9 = 22.09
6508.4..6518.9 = 21.85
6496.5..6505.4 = 22.24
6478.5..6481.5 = 21.58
